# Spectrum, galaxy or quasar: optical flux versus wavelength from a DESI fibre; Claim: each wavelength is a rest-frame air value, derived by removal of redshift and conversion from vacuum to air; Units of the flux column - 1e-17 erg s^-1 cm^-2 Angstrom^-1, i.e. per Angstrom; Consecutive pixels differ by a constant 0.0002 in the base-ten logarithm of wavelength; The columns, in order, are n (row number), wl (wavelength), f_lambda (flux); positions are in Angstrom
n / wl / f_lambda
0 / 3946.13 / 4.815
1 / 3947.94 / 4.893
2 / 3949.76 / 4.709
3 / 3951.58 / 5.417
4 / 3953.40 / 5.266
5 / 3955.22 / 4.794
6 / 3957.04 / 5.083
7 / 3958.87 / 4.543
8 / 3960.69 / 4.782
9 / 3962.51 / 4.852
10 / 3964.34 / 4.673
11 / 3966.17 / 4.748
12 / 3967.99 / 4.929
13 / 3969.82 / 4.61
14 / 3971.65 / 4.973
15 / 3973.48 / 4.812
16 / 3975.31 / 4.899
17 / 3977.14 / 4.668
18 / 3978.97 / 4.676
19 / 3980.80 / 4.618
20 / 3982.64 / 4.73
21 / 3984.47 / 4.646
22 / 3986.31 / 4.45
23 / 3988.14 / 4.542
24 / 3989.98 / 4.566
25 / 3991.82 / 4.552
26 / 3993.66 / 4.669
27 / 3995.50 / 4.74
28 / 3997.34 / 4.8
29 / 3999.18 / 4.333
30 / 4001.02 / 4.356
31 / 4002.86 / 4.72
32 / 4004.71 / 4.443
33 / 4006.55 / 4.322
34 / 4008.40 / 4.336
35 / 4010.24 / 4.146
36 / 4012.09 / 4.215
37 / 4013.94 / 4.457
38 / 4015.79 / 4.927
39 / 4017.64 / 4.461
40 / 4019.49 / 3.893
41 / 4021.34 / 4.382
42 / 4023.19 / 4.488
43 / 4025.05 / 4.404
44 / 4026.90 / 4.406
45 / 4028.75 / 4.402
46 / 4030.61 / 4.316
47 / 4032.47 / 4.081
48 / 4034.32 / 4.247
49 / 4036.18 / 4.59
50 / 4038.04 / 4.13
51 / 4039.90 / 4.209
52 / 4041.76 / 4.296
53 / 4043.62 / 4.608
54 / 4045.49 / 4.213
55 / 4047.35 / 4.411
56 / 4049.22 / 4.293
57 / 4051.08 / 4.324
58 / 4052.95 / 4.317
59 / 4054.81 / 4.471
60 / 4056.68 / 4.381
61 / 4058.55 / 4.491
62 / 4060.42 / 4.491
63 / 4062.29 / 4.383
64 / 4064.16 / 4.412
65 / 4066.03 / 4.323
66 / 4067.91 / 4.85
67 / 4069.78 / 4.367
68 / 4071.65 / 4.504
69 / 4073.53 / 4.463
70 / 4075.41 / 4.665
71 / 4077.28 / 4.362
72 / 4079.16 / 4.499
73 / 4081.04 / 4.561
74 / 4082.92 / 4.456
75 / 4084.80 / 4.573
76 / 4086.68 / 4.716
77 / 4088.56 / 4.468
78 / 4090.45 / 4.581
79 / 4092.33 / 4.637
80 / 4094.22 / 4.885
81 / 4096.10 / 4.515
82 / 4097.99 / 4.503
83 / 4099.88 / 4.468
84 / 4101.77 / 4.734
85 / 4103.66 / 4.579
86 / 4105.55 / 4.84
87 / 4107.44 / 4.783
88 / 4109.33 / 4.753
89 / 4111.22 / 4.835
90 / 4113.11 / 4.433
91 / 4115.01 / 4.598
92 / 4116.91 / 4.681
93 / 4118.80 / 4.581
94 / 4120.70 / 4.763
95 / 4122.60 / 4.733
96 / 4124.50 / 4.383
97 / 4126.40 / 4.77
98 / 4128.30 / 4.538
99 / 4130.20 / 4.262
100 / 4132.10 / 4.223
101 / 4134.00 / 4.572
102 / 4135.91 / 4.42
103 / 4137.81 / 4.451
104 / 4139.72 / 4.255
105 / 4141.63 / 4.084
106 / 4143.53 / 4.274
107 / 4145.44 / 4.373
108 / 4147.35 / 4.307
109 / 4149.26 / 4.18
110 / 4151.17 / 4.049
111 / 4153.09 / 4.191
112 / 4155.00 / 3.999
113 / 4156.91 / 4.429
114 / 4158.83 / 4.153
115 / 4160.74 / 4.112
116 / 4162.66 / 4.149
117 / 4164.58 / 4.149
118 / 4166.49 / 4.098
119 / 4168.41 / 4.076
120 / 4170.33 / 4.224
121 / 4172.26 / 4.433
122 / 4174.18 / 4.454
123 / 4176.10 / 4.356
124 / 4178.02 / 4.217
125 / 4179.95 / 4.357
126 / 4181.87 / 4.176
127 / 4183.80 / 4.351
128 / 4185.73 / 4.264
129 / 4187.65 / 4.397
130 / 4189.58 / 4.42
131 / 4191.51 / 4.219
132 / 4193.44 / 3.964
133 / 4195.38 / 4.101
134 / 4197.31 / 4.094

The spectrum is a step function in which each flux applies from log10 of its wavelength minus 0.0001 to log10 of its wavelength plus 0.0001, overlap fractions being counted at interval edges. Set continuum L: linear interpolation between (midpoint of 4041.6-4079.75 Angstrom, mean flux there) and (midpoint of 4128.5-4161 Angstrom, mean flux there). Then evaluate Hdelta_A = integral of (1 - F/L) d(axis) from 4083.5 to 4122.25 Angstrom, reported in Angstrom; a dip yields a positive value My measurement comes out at -2.6 Angstrom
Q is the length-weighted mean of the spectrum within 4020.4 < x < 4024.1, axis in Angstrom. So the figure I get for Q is 4.44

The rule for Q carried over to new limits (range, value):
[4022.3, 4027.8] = 4.43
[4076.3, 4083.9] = 4.47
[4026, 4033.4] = 4.3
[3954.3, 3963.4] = 4.81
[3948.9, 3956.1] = 5.05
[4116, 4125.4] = 4.63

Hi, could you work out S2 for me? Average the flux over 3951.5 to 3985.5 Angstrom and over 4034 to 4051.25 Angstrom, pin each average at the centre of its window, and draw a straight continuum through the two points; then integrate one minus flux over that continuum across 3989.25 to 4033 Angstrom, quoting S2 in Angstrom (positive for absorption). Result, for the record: 1.0 Angstrom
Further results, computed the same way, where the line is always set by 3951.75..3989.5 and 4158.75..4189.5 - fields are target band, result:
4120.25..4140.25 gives -0.5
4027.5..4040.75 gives 0.9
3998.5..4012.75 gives 1.0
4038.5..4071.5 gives 1.1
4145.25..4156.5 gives 0.3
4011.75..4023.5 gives 0.6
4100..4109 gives -0.6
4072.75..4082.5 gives 0.0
